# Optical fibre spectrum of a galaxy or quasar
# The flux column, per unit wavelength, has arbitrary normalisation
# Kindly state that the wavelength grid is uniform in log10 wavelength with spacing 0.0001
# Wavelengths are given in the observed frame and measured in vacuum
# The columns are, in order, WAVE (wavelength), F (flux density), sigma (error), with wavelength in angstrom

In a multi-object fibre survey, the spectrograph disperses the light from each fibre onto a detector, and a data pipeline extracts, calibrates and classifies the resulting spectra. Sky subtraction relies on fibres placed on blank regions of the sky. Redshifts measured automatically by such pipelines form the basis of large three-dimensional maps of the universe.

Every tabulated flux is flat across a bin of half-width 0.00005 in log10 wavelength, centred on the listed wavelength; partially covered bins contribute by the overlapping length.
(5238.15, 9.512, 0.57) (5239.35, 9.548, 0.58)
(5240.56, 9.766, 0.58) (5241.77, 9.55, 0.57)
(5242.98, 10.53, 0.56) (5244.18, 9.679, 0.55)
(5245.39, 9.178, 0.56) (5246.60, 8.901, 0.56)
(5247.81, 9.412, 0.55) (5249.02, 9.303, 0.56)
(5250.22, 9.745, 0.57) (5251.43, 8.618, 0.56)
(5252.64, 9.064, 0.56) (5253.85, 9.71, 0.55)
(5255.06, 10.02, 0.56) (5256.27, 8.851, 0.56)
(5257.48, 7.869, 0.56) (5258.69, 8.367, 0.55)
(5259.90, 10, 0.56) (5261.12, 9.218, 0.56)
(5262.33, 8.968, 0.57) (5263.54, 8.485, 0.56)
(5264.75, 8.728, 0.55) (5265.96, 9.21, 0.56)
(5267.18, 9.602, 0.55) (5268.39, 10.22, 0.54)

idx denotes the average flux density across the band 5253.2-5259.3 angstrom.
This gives 8.97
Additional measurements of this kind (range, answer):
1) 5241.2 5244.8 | 9.93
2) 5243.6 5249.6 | 9.28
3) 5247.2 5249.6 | 9.34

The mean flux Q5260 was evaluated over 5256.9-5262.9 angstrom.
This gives 8.88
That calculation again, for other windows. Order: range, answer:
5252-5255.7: 9.58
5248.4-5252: 9.24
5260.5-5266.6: 8.91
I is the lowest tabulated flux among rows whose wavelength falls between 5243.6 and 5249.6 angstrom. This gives 8.901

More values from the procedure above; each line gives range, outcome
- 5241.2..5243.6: 9.55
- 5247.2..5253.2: 8.618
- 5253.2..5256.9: 8.851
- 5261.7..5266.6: 8.485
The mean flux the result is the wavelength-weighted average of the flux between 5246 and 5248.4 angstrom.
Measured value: 9.15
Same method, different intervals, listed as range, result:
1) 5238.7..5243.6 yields 9.85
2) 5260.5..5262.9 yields 9.07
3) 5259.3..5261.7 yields 9.58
